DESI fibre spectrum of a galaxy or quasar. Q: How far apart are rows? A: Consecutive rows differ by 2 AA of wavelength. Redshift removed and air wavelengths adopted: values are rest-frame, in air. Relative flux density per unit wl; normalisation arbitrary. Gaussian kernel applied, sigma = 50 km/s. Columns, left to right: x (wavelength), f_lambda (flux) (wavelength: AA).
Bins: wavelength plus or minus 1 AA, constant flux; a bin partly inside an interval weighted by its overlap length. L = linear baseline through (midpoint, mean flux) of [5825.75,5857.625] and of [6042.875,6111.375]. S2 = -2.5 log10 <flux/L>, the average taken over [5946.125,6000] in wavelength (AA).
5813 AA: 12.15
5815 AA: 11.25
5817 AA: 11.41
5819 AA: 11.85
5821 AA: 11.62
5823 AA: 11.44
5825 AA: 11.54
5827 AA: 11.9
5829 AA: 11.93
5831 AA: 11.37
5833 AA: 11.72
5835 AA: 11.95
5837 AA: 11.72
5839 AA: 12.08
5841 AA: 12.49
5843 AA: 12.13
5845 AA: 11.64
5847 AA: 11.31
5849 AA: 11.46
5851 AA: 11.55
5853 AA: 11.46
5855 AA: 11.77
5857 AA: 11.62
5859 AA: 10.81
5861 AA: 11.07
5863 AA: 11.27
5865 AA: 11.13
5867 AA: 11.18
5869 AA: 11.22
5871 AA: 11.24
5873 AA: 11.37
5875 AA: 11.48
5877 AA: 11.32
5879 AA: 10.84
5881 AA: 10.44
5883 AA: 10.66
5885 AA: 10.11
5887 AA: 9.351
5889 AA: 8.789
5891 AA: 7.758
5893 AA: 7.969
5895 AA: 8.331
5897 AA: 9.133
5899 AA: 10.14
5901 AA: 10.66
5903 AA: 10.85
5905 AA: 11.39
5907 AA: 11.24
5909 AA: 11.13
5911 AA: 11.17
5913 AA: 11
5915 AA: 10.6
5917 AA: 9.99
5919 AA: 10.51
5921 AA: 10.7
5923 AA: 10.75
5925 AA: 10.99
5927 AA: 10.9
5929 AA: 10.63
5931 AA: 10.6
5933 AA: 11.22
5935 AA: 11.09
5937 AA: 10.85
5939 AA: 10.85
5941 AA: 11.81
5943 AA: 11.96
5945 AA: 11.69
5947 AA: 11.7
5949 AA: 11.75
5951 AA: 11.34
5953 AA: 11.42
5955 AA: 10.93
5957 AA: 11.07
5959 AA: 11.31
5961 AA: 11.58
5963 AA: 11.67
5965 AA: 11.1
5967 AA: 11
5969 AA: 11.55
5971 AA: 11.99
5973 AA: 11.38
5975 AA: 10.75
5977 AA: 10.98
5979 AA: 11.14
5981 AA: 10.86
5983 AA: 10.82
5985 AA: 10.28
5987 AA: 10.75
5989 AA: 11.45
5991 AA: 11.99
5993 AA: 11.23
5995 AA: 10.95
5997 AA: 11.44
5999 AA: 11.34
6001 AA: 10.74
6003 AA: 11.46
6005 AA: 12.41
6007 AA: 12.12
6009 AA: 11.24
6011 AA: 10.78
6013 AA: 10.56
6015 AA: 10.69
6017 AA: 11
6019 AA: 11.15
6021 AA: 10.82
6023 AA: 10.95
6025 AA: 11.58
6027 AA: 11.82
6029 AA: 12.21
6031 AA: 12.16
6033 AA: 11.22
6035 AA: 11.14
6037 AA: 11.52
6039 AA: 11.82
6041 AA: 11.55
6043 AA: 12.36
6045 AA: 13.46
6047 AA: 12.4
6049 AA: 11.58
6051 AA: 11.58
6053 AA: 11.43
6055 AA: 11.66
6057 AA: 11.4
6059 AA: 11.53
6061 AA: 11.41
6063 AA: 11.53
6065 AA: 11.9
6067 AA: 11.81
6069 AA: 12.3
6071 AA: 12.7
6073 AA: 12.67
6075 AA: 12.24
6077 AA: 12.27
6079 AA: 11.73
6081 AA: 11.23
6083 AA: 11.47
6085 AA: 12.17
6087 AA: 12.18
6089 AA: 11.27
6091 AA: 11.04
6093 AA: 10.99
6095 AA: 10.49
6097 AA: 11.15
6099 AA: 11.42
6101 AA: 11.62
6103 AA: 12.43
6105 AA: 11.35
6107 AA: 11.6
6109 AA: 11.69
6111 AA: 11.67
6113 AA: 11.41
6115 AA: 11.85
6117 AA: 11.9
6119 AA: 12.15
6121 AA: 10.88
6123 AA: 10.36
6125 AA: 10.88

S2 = 0.05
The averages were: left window 11.8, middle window 11.2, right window 11.8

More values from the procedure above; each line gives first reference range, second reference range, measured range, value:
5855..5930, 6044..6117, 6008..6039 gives 0.01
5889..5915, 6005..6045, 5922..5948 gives -0.07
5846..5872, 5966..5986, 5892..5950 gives 0.04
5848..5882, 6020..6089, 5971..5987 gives 0.06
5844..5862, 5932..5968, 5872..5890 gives 0.09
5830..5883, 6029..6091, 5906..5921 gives 0.07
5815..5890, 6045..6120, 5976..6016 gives 0.04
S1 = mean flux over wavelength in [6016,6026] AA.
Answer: 11.1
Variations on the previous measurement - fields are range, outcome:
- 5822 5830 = 11.7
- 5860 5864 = 11.2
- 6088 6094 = 11.1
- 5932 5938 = 11.1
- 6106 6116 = 11.6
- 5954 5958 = 11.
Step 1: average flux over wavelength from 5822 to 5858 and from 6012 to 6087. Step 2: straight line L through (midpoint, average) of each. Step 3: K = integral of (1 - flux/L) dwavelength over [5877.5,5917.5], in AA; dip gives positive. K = 5.55 AA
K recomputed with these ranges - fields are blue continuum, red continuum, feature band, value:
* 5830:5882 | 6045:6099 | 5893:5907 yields 1.8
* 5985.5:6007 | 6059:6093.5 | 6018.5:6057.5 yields -0.3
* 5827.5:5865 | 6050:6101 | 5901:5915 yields 0.7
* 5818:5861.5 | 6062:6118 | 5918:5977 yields 2.4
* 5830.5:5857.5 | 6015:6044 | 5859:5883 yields 1.2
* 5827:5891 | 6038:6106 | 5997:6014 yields 0.4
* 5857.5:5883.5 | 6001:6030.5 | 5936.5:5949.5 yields -0.4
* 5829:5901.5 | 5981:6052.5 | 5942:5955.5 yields -0.5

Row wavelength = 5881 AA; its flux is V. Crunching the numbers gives 10.44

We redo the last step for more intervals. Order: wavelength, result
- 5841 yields 12.49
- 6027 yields 11.82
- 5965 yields 11.1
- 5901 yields 10.66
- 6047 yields 12.4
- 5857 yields 11.62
